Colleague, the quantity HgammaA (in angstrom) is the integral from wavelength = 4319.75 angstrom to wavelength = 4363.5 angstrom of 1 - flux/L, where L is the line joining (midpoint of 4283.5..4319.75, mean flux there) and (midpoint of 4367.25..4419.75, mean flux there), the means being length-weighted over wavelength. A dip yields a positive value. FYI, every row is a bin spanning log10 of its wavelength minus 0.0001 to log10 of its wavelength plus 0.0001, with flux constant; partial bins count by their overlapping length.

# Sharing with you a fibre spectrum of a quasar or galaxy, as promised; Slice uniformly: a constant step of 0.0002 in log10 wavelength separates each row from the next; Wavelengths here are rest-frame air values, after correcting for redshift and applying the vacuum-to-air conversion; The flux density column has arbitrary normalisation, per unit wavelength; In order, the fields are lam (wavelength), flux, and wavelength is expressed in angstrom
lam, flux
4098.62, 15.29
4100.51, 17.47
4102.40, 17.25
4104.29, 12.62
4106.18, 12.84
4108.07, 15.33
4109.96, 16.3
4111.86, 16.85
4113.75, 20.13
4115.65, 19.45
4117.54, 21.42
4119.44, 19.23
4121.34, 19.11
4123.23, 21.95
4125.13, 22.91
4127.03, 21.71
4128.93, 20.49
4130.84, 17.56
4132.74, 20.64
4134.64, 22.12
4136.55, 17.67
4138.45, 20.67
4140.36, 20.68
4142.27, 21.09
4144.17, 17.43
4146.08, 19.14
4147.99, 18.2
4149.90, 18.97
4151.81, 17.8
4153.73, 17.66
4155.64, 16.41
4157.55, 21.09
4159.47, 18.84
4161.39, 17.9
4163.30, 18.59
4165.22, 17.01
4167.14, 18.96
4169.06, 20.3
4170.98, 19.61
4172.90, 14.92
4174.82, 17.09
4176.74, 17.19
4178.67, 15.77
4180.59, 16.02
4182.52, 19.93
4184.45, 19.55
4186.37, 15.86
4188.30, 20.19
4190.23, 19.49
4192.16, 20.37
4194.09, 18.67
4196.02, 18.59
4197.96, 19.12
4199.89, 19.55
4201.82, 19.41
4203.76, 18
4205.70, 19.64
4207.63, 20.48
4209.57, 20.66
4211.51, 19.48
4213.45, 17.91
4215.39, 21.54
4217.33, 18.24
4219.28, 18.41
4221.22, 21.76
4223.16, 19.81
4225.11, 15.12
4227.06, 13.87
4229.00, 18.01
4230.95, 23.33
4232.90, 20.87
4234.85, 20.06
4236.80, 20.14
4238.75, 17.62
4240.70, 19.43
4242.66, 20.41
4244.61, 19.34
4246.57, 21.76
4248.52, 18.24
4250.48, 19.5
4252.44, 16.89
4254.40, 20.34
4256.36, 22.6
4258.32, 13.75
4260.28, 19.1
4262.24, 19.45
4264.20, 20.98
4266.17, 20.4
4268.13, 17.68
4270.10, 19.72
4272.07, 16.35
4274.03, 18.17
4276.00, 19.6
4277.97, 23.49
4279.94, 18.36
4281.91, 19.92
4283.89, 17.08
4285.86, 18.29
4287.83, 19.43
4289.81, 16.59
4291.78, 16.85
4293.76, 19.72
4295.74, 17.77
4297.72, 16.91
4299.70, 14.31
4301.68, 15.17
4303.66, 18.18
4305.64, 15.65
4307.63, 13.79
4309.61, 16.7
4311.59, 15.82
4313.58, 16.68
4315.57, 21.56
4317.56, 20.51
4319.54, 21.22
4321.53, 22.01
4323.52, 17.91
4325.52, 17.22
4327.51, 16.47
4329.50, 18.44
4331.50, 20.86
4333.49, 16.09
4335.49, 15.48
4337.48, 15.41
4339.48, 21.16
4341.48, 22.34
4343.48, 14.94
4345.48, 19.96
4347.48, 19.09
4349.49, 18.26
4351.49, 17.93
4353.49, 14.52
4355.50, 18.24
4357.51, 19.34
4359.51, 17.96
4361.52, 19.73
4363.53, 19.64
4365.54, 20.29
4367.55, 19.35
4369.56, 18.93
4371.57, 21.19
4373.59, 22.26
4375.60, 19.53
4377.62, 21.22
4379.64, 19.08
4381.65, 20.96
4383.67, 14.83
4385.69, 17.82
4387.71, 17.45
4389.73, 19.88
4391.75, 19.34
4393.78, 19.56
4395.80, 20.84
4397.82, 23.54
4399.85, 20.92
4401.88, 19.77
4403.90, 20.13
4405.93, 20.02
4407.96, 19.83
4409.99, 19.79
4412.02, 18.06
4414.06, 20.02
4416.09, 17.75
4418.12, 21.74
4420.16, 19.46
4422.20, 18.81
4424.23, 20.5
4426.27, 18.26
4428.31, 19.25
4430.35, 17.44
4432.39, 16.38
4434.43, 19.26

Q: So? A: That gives 0.22 angstrom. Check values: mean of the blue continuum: 17.4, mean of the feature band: 18.3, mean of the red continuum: 19.8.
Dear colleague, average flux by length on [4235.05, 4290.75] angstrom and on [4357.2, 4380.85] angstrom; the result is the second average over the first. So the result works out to 1.04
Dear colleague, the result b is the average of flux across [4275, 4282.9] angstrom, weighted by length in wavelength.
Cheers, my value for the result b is 20.3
